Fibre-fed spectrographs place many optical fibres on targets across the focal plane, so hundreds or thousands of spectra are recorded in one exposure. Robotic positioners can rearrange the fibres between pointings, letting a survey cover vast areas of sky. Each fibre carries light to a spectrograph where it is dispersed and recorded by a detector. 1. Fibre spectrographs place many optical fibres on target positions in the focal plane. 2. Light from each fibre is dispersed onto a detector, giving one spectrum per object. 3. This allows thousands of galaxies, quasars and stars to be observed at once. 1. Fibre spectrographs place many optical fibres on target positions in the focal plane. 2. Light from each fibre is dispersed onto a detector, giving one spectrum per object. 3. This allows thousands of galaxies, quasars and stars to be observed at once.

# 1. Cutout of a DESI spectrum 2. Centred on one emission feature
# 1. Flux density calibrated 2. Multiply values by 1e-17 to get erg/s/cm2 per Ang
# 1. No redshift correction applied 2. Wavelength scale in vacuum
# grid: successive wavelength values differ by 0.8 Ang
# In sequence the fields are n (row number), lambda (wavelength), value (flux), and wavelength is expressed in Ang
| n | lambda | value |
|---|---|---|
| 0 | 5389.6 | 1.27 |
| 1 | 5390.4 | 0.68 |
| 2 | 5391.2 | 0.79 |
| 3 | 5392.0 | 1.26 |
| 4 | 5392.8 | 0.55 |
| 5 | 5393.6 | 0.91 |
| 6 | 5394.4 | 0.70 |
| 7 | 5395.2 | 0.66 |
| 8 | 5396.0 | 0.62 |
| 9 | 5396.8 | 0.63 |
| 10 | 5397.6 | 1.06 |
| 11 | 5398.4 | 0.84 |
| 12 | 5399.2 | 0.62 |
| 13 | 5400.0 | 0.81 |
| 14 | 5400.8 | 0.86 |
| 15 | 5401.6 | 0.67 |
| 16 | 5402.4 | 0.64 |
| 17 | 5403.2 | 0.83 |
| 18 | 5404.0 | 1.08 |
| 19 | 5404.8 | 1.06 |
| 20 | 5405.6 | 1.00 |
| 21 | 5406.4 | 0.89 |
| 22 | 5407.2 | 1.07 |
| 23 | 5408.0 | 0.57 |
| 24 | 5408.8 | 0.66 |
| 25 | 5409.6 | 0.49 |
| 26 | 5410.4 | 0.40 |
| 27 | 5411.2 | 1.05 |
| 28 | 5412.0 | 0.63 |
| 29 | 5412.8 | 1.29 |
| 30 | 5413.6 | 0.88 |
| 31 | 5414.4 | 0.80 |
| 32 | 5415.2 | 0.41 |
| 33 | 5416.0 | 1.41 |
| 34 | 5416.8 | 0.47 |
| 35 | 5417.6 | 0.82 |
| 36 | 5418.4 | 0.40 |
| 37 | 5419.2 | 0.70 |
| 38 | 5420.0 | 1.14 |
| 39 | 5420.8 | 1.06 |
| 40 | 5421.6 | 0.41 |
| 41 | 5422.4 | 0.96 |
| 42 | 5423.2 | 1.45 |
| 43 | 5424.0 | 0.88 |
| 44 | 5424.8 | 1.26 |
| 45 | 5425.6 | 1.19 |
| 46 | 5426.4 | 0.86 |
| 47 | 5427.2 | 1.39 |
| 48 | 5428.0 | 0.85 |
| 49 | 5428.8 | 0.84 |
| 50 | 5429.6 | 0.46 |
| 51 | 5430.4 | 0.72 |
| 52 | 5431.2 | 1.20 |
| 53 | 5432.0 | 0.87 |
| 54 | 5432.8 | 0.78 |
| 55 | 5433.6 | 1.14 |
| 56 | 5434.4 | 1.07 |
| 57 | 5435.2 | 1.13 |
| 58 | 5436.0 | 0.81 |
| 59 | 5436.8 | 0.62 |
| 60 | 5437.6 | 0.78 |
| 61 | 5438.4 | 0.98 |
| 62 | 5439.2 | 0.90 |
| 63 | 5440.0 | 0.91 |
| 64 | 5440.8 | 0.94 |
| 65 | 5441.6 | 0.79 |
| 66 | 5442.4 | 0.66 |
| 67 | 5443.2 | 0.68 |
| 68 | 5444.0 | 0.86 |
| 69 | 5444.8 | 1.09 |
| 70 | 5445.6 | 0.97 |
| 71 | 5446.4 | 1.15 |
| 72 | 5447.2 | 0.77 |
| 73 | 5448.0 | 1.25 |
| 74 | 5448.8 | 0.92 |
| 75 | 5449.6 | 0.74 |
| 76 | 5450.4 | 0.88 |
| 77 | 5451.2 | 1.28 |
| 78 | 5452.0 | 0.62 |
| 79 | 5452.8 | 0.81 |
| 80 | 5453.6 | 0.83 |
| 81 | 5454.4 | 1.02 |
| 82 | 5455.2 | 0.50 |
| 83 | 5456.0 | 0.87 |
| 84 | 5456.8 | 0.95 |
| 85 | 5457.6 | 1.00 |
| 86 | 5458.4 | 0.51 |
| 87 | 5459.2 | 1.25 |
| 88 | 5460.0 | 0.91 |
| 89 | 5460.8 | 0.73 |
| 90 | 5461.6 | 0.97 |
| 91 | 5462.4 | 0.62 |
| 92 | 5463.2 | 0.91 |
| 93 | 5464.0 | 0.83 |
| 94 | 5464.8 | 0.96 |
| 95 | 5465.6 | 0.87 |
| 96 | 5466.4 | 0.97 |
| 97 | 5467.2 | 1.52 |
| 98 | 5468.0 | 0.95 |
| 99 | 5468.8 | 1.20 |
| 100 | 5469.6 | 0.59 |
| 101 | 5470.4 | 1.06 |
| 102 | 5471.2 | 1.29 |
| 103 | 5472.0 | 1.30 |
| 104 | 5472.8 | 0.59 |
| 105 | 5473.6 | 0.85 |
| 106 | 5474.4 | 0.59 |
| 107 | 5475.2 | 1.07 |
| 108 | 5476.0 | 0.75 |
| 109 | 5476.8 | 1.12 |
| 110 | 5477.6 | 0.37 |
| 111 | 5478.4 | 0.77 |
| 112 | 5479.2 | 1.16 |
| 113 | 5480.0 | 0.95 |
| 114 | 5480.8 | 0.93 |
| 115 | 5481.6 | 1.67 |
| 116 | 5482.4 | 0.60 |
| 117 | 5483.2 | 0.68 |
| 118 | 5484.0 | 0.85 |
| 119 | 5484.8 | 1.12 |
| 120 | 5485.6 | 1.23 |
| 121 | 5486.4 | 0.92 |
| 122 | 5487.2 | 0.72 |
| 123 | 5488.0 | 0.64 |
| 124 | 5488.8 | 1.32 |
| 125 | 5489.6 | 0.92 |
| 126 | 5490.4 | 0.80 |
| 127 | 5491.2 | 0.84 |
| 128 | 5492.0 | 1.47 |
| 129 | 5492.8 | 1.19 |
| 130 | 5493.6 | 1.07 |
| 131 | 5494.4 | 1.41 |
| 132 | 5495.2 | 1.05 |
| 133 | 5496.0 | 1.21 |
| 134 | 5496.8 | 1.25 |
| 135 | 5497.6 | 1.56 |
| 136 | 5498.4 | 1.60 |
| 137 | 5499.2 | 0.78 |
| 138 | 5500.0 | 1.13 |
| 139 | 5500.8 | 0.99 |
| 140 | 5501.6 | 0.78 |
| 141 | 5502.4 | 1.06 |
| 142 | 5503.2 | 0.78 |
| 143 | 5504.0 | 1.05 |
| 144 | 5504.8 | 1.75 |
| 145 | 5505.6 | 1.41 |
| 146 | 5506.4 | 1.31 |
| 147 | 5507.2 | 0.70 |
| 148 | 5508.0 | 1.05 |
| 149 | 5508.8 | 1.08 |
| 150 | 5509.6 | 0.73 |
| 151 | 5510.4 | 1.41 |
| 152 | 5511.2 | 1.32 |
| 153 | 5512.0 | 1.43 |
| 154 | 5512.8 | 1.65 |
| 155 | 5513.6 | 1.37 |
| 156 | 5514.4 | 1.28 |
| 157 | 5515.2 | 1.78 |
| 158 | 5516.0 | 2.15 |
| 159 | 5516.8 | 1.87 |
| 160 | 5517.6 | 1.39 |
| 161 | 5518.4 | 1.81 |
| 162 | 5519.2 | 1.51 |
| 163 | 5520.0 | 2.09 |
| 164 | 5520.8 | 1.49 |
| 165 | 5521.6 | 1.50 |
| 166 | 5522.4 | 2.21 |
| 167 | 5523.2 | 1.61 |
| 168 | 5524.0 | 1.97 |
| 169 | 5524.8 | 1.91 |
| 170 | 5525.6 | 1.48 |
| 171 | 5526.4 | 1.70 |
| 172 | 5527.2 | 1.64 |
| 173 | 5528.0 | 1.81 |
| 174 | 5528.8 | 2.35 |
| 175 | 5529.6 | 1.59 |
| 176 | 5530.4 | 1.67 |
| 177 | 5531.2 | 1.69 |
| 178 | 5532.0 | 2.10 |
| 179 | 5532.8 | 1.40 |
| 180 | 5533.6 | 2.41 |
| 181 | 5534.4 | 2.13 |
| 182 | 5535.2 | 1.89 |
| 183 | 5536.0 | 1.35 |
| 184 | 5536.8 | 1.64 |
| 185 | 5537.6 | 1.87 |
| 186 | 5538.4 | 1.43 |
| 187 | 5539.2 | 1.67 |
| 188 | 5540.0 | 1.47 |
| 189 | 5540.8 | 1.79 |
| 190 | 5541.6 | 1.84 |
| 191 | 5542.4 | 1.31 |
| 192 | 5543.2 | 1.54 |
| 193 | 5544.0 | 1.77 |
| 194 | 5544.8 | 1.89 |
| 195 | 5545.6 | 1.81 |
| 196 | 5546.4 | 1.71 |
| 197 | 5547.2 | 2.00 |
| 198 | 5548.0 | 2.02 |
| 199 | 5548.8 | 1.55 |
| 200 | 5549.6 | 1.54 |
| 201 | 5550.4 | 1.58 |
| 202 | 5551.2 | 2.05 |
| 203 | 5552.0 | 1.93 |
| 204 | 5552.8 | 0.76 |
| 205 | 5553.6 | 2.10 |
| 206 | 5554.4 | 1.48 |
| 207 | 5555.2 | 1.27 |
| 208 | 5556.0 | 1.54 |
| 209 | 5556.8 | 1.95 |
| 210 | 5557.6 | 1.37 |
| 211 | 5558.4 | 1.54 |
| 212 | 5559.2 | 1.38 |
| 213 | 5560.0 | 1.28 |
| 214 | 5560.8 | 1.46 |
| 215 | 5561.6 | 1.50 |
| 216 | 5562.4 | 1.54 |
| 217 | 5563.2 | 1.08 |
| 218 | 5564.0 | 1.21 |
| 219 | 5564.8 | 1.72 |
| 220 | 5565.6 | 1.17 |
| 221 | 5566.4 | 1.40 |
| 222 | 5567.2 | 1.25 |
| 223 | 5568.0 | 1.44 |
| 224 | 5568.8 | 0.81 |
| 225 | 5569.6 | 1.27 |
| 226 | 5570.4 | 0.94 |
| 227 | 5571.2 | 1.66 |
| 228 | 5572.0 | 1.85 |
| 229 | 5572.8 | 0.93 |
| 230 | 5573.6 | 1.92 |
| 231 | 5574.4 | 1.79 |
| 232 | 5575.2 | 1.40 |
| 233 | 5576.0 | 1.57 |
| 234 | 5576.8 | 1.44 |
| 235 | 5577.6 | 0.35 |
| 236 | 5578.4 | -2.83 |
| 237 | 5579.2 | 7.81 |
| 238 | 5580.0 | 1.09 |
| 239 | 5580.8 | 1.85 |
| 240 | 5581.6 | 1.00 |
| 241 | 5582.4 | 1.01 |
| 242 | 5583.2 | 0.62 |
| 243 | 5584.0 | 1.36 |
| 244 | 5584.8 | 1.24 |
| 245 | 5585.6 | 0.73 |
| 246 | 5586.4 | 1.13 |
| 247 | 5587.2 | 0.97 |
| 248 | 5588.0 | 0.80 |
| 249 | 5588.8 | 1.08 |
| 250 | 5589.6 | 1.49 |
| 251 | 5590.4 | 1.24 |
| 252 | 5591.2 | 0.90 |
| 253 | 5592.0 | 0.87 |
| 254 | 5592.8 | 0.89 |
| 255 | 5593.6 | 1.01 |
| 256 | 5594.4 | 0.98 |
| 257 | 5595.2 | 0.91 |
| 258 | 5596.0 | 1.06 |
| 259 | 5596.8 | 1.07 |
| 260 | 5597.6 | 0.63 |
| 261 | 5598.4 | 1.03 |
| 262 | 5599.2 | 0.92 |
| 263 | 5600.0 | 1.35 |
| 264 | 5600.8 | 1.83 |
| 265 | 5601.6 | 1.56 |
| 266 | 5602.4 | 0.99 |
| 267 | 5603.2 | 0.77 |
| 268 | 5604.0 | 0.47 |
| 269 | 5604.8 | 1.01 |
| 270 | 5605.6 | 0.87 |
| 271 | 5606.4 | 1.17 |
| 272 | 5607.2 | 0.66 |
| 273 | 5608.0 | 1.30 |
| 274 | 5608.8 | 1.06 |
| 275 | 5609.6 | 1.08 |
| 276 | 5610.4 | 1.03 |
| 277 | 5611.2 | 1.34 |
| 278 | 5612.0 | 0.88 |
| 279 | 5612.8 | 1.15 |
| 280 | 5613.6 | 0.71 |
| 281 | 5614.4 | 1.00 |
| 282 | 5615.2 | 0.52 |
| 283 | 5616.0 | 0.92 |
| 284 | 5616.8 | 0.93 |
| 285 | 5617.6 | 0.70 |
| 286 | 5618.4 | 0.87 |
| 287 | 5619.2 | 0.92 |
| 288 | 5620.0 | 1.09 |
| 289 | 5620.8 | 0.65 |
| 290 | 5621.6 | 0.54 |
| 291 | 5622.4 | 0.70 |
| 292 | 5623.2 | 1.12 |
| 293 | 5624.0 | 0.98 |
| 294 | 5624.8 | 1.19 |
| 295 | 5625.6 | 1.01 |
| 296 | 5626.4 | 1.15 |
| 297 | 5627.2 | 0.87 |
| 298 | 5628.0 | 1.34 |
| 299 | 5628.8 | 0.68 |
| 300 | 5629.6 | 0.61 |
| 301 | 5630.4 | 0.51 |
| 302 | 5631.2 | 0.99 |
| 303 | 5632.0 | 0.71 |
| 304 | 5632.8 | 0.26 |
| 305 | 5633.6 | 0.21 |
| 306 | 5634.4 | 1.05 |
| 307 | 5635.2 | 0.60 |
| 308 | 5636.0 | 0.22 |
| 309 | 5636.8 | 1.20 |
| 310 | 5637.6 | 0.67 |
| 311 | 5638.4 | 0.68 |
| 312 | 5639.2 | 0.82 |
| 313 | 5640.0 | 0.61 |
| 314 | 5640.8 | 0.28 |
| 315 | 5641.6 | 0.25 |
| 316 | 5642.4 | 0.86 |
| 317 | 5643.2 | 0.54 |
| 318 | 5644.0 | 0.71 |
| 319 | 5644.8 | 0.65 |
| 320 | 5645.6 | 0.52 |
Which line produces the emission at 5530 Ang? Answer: Mg II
